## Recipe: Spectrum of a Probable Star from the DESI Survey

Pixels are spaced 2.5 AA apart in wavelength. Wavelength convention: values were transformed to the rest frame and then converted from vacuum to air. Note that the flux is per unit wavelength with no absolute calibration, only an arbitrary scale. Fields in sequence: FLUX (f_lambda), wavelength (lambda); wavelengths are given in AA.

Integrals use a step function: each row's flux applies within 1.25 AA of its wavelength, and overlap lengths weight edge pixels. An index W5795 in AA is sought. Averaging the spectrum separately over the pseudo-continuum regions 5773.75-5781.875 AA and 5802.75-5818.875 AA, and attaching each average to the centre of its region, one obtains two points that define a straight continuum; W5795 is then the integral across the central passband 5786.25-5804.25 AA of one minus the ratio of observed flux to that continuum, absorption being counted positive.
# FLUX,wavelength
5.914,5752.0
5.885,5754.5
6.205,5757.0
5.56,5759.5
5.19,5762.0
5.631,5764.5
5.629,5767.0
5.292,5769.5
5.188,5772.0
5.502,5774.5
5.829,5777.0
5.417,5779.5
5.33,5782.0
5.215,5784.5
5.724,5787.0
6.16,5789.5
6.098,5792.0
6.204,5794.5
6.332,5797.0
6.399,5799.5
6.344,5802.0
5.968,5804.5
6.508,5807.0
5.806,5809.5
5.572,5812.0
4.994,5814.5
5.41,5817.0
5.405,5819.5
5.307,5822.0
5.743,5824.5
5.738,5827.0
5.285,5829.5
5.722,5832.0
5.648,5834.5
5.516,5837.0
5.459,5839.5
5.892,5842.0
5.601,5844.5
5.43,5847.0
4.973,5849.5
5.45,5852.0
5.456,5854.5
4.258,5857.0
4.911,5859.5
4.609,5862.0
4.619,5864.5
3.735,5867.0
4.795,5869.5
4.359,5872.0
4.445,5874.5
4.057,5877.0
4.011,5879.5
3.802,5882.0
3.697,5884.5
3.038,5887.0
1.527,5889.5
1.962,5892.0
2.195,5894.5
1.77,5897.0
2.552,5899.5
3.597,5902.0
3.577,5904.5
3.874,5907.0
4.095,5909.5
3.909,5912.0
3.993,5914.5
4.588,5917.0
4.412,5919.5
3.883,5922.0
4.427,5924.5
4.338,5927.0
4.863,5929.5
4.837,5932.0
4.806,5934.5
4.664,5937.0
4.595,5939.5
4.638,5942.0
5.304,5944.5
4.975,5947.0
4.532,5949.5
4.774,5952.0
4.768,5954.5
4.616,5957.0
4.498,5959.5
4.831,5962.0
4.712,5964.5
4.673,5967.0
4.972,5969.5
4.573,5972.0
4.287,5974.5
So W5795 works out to -1.7 AA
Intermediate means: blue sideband 5.55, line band 6.18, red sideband 5.72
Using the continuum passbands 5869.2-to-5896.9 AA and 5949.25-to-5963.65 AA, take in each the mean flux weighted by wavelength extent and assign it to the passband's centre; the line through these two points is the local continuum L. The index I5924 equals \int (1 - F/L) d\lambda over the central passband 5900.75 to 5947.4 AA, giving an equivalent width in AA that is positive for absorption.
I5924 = -3.2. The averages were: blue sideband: 3.33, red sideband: 4.68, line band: 4.38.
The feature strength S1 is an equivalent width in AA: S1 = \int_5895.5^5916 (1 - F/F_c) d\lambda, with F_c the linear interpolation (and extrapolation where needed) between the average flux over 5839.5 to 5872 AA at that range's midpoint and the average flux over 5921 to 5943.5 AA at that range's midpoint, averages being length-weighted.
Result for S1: 5.6 AA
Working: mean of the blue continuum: 4.97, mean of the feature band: 3.42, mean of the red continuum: 4.58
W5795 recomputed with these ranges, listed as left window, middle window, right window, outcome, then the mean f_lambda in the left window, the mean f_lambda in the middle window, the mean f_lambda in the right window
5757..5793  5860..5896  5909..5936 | 8.45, 5.57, 3.65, 4.39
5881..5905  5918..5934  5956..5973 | -3.66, 2.74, 4.48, 4.7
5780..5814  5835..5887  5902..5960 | 5.19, 5.94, 4.73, 4.46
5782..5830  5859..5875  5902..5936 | 1.57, 5.8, 4.48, 4.25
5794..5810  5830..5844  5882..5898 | -2.61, 6.24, 5.63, 2.49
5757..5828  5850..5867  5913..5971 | 1.40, 5.71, 4.8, 4.64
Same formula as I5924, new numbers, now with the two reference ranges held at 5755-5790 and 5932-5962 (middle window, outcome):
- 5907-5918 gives 1.8 AA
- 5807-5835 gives -1.2 AA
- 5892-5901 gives 5.1 AA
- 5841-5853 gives -0.6 AA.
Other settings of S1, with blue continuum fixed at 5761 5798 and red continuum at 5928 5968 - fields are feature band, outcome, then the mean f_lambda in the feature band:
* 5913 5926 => 1.7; 4.26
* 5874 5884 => 2.1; 4.02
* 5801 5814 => -1.1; 5.97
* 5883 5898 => 7.9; 2.4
